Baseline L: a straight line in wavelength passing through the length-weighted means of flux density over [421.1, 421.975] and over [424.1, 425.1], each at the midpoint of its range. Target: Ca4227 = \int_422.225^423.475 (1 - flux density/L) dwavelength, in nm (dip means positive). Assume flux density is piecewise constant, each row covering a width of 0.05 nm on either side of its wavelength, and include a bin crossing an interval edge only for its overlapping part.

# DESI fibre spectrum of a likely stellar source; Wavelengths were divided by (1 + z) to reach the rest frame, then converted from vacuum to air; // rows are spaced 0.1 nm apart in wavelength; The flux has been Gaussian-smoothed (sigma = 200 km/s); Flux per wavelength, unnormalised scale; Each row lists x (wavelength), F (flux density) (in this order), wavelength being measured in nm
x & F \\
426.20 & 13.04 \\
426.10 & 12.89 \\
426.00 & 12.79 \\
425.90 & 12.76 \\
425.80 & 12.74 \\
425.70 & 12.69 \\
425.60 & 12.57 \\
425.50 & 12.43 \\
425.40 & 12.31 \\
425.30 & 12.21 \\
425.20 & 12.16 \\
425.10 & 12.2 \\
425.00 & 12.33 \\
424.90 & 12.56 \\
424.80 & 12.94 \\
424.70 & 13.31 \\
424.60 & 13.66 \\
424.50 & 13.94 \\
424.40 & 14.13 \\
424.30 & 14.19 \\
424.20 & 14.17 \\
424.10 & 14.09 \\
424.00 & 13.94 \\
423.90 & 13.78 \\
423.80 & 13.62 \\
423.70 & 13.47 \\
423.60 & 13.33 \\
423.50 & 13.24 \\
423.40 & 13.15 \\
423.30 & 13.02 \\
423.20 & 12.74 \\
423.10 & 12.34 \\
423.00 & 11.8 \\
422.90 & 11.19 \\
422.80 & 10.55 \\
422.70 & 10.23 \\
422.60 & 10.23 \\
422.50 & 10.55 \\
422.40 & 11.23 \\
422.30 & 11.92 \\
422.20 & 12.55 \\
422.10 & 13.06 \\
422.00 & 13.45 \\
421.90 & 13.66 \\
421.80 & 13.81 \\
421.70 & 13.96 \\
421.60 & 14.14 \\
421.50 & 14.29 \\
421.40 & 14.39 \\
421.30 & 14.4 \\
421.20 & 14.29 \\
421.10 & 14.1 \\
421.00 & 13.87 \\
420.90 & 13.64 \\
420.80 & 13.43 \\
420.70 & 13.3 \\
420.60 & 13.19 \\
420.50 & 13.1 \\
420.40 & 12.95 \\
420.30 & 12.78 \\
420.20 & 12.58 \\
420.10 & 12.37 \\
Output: 0.20 nm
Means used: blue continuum 14.1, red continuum 13.4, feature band 11.6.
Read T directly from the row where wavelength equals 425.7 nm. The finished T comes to 12.69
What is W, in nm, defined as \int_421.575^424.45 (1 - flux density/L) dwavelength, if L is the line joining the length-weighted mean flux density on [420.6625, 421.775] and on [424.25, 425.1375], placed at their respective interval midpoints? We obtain 0.17 nm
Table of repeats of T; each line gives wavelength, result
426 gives 12.79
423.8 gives 13.62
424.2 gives 14.17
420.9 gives 13.64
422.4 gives 11.23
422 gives 13.45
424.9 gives 12.56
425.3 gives 12.21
